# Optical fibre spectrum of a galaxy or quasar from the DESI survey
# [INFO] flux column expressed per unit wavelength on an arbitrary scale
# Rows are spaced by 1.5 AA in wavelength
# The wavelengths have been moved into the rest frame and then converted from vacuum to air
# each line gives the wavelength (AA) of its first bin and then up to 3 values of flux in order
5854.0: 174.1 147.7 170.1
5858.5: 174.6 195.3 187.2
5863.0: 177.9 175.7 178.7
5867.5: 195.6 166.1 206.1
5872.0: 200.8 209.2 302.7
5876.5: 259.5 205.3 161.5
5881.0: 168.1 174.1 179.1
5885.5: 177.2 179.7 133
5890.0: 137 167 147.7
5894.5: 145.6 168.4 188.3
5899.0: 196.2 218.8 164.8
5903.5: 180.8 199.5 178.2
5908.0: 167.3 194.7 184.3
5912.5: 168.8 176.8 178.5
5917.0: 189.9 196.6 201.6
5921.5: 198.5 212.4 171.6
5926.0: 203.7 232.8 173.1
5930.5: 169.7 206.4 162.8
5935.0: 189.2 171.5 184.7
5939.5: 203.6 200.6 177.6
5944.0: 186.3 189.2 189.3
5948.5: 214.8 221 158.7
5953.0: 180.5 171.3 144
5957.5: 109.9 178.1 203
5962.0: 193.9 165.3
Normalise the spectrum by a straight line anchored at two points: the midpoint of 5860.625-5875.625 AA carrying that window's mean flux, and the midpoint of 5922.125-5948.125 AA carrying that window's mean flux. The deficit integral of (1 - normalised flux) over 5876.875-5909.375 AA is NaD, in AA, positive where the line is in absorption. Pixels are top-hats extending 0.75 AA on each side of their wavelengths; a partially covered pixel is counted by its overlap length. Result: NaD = 3.5 AA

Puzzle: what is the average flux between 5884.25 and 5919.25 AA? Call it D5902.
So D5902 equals 176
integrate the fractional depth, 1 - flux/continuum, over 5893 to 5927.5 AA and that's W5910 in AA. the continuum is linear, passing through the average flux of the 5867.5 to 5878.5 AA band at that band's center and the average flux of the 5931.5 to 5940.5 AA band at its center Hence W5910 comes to 2.37 AA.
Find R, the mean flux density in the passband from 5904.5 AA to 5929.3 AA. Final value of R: 190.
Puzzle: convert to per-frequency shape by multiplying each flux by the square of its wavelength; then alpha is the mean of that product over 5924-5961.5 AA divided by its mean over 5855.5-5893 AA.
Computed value 1.02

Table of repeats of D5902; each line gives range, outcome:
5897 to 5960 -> 185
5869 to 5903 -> 185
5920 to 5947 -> 191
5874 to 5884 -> 209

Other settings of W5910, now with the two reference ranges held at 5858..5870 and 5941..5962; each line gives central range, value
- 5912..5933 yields -1.24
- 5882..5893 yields 1.15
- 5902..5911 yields -0.07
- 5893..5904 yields 0.19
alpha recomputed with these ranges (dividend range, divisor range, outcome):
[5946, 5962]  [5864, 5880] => 0.89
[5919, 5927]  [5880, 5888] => 1.16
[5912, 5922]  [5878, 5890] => 1.13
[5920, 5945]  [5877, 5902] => 1.12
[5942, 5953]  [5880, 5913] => 1.12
